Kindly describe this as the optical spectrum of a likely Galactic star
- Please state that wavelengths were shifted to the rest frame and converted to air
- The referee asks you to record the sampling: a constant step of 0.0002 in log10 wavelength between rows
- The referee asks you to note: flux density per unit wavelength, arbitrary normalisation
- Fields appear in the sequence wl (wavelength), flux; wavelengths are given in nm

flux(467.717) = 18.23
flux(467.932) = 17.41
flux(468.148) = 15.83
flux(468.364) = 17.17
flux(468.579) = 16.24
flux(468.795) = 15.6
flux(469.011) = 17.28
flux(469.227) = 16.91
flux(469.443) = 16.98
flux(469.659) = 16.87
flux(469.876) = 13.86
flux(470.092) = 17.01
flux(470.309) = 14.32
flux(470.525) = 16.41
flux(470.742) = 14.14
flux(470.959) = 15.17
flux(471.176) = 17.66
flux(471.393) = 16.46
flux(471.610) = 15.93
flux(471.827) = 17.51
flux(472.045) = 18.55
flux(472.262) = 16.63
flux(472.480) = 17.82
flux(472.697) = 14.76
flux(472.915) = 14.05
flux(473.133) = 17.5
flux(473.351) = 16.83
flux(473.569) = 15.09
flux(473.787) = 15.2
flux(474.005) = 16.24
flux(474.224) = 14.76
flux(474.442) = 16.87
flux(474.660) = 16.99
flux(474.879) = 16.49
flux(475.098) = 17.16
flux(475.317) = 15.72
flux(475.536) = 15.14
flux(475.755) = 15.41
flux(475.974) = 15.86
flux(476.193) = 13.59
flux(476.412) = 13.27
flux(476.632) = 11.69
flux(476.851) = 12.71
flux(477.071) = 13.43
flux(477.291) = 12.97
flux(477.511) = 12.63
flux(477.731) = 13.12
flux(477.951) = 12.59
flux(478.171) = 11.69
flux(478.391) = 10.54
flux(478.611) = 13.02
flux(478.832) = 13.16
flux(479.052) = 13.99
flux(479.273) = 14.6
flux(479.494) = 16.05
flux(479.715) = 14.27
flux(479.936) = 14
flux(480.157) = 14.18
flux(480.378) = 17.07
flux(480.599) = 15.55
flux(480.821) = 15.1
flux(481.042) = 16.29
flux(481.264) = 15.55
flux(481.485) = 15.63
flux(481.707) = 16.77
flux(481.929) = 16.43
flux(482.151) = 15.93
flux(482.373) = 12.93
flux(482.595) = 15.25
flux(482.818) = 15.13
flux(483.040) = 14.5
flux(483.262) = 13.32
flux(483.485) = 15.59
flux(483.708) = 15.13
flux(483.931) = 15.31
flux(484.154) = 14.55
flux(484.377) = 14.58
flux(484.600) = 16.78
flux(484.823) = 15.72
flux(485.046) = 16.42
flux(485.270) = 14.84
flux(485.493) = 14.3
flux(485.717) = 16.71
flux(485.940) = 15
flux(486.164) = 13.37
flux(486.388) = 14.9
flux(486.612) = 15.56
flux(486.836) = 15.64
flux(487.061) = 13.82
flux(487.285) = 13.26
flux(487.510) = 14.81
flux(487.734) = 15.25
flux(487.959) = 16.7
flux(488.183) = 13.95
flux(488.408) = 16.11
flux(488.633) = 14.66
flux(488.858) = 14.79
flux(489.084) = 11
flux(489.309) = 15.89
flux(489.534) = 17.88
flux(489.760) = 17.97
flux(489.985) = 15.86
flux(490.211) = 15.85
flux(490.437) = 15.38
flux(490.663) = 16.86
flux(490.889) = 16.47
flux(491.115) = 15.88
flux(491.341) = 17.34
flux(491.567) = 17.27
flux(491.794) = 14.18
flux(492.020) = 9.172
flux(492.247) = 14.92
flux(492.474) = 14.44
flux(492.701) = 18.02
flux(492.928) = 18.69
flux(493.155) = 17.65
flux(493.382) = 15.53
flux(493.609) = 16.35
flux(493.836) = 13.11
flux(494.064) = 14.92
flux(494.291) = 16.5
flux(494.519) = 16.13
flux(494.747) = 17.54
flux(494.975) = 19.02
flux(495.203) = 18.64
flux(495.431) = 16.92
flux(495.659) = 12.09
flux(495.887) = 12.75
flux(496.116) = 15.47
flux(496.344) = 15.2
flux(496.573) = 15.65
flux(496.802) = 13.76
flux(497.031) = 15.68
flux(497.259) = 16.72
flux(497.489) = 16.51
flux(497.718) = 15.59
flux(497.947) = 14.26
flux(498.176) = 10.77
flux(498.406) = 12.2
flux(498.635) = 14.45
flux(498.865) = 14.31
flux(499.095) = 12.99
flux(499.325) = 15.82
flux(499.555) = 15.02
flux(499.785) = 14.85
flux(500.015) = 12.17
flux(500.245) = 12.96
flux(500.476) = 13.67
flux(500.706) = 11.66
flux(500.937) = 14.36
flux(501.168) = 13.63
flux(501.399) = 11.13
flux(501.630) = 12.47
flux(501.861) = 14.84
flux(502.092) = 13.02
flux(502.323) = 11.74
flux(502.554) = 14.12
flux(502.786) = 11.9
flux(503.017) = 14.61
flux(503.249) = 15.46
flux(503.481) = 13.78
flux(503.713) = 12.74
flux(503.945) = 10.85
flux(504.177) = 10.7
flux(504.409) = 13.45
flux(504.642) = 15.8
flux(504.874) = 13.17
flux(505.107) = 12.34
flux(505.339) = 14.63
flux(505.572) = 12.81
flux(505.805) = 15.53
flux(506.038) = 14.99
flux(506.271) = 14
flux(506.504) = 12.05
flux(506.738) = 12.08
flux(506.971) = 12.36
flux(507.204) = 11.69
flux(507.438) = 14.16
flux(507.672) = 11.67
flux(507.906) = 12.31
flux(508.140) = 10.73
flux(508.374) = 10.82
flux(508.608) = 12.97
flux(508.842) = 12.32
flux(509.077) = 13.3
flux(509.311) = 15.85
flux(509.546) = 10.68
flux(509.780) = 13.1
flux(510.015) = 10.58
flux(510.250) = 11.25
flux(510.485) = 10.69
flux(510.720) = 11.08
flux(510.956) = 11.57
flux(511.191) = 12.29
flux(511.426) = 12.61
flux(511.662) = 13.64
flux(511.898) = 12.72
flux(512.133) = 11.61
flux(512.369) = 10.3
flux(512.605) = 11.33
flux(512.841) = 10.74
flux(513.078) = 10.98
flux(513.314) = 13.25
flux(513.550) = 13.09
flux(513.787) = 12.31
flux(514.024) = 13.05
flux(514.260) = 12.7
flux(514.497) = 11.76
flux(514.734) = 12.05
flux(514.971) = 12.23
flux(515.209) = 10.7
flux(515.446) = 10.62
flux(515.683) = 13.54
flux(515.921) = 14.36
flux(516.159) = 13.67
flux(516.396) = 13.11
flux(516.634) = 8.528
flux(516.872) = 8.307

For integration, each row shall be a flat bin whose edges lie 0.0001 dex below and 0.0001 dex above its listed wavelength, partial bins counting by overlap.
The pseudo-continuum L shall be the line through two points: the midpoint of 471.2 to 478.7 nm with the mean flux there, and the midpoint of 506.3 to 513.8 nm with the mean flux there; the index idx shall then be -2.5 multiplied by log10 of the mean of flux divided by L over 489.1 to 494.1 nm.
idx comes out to -0.16 mag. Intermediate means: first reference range 15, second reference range 12.1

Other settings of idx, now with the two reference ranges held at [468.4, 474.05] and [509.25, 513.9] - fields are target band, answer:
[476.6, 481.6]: 0.10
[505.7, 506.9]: -0.10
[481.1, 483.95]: -0.01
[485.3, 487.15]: -0.02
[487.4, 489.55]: -0.04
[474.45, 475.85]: -0.03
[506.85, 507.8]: -0.01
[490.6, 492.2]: -0.09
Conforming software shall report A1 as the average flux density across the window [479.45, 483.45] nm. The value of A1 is 15.2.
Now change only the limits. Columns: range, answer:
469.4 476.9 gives 15.7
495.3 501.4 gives 14.2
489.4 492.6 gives 15.7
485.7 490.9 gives 15.3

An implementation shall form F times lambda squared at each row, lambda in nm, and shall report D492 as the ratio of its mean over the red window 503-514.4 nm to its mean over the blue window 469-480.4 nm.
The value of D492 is 0.96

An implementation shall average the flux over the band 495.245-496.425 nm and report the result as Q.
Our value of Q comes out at 14.7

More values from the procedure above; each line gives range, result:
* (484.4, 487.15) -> 15.2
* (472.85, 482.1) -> 14.8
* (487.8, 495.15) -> 15.8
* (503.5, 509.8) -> 12.9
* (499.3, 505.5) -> 13.3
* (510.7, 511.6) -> 12.1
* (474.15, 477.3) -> 14.9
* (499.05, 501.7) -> 13.4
